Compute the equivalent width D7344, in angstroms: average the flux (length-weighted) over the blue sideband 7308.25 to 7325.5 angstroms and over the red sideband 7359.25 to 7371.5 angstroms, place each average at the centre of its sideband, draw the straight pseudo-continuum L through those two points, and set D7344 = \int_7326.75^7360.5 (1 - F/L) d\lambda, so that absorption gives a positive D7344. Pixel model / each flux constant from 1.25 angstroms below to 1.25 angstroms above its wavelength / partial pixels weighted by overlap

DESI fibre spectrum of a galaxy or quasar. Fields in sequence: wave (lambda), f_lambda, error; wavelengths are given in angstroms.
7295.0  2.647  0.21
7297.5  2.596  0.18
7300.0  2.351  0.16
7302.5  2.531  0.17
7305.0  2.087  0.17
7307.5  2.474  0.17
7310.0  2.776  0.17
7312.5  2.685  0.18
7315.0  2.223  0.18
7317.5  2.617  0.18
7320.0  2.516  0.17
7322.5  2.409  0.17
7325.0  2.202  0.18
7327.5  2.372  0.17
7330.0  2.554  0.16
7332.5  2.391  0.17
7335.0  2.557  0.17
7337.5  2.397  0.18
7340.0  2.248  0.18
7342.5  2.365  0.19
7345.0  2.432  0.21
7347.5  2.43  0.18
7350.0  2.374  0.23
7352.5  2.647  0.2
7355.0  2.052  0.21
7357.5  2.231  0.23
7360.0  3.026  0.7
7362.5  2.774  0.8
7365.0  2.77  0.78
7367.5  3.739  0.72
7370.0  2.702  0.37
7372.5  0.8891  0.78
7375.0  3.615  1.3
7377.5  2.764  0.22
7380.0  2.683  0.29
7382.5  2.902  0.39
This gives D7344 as 4.0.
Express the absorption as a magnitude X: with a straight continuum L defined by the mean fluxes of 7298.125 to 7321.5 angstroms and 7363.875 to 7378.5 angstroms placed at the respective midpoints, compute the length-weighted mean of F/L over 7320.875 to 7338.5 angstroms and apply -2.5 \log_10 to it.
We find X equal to 0.07 mag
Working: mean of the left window 2.48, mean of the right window 2.75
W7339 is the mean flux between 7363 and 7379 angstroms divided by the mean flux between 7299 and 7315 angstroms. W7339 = 1.11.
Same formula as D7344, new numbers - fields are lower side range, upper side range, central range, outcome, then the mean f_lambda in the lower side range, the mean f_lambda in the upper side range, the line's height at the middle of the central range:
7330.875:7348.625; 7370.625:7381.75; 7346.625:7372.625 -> -1.2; 2.41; 2.52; 2.47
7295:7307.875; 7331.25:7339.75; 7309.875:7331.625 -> -0.4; 2.43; 2.42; 2.43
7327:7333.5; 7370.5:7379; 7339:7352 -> 0.3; 2.45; 2.46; 2.45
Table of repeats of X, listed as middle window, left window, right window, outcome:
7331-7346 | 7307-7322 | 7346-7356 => 0.02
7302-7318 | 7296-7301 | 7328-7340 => 0.00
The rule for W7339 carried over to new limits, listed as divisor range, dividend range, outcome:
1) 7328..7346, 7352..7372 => 1.11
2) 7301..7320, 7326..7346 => 0.97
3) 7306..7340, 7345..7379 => 1.06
